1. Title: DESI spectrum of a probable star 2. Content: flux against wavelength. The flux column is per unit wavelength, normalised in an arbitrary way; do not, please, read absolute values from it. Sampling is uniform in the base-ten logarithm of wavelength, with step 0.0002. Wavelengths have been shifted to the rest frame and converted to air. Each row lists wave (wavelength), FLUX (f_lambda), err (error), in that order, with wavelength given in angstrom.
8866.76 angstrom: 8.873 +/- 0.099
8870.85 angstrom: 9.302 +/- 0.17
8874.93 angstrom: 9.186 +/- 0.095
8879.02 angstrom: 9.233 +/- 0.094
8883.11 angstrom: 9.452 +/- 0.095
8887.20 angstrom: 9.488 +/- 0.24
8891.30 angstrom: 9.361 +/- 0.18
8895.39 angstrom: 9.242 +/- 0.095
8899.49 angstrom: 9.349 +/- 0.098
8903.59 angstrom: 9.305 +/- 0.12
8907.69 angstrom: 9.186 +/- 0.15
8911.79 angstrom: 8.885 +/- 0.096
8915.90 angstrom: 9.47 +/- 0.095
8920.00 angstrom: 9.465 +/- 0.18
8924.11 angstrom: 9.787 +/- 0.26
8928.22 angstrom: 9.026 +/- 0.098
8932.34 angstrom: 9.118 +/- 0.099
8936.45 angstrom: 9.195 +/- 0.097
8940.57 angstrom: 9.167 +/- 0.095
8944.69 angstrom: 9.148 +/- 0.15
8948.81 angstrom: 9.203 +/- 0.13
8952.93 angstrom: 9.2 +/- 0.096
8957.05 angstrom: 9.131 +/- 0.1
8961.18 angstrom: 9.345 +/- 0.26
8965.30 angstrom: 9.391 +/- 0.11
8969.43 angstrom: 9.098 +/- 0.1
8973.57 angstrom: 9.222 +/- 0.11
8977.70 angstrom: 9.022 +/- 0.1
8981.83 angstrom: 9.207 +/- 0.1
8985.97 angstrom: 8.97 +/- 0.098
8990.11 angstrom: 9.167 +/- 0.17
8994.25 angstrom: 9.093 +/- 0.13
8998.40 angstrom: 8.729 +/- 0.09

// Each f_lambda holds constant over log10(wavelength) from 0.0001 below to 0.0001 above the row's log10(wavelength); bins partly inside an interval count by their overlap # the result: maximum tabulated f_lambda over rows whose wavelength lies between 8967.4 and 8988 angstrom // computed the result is 9.222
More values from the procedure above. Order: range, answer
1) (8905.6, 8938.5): 9.787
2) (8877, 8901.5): 9.488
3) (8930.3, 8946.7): 9.195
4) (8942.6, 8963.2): 9.345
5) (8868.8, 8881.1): 9.302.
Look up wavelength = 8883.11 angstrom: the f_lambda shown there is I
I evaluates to 9.452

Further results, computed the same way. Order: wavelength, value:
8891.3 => 9.361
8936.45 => 9.195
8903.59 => 9.305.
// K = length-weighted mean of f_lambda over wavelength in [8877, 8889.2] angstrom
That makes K 9.39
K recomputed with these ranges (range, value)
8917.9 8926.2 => 9.63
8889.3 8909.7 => 9.29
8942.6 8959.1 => 9.17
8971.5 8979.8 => 9.13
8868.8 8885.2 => 9.29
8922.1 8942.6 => 9.25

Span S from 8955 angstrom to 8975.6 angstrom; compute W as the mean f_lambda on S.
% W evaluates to 9.24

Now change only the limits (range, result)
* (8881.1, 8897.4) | 9.39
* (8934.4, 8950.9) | 9.18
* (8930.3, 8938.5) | 9.16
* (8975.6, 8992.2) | 9.1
